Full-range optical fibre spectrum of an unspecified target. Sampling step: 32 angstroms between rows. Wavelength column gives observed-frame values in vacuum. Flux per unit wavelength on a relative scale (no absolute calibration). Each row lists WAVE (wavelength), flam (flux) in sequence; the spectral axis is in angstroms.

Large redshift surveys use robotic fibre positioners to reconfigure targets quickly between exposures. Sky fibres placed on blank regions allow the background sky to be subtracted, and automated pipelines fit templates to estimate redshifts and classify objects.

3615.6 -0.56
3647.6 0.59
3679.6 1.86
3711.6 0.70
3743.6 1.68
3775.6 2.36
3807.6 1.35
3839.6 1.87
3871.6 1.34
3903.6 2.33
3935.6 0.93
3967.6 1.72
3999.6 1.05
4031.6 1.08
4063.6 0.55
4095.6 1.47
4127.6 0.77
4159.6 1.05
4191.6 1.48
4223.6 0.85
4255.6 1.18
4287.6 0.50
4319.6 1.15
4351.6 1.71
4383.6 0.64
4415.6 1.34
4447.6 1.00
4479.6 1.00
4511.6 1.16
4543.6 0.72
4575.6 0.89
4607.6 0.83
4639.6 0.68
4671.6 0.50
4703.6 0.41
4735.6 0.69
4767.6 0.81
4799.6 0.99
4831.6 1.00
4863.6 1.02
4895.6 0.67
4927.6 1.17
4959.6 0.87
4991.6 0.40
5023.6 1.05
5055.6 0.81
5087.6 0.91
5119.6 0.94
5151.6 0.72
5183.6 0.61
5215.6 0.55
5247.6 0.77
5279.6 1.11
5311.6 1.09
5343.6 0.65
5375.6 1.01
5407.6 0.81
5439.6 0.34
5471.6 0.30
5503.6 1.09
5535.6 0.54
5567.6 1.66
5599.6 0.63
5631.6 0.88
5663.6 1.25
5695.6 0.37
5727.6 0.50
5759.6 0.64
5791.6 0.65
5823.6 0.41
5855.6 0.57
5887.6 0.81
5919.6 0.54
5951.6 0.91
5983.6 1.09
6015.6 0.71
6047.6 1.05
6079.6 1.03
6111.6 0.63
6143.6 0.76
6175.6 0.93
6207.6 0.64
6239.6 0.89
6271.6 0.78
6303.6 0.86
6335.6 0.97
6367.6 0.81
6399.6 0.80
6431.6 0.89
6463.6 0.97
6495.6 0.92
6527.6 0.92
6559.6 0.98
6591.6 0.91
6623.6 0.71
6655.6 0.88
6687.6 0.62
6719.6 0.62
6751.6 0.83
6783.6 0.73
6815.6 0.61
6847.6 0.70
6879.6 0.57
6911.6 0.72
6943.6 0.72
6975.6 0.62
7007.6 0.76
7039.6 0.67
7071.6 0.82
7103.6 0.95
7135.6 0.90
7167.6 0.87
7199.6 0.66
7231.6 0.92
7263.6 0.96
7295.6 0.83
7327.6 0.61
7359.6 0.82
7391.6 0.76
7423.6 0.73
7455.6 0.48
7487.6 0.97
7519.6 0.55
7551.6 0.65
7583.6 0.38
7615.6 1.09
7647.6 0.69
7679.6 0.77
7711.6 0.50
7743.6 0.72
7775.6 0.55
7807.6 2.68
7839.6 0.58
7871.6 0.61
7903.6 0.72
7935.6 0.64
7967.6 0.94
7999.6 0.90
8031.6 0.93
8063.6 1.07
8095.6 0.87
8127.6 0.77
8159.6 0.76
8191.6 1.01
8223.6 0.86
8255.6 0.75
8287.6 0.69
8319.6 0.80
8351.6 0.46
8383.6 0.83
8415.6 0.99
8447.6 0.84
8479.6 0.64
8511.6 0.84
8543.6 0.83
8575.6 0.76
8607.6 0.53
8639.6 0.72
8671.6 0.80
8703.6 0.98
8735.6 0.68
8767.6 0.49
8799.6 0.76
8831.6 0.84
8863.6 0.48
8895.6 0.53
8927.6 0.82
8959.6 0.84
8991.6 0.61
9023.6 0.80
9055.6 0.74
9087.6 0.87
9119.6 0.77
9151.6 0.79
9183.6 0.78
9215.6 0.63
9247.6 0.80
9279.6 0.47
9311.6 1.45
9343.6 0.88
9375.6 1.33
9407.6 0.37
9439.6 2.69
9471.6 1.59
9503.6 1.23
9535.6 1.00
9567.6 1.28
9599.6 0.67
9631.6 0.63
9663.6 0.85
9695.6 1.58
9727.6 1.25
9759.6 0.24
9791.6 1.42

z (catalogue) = 1.092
